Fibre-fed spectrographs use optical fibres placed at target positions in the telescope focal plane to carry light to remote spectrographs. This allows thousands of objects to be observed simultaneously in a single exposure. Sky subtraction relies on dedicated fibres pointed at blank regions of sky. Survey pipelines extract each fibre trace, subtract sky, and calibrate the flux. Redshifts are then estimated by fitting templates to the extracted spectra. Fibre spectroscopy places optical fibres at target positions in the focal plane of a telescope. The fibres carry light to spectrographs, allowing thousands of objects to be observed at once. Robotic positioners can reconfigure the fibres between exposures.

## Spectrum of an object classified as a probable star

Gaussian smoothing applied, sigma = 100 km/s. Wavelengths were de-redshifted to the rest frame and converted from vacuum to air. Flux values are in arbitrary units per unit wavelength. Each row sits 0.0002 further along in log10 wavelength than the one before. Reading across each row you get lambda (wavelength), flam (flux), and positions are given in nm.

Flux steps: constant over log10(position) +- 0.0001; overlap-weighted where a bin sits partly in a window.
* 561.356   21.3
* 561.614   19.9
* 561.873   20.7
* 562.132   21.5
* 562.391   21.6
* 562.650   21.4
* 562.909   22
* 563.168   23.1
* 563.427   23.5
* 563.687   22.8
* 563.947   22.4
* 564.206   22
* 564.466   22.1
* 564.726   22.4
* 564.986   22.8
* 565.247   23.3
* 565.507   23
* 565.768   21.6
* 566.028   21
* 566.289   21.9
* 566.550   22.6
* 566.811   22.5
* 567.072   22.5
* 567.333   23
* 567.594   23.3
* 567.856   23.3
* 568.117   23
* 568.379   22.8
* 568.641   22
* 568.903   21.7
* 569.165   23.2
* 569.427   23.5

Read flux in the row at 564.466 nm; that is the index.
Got 22.1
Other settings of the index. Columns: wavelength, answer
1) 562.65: 21.4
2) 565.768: 21.6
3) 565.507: 23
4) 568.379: 22.8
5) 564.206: 22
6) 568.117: 23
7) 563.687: 22.8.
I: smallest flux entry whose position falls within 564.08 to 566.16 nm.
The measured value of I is 21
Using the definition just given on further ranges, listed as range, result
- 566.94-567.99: 22.5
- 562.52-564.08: 21.4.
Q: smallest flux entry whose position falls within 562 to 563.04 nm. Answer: 21.4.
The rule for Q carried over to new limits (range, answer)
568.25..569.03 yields 21.7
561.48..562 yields 19.9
